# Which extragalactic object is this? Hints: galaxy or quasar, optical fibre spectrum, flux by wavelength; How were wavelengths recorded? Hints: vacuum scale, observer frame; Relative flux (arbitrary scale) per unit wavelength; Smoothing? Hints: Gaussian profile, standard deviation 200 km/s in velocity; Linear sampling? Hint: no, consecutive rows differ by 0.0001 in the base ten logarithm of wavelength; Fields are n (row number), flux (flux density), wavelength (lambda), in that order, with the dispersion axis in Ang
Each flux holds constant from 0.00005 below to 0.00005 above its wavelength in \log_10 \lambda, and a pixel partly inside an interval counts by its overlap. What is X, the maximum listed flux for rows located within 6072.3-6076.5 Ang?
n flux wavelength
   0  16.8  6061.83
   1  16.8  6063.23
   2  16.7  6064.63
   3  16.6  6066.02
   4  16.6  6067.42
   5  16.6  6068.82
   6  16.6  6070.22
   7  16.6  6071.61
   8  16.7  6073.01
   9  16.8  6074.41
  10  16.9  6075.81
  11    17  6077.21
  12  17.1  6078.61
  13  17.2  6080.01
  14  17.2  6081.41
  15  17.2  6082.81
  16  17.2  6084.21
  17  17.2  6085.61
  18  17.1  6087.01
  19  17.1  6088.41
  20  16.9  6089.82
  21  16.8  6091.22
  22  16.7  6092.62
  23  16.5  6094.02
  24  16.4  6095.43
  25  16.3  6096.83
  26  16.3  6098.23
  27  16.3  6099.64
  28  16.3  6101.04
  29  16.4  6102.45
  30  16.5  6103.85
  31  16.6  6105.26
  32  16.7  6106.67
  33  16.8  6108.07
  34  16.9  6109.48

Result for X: 16.9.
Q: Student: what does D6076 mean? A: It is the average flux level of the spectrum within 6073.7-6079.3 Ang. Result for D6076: 16.9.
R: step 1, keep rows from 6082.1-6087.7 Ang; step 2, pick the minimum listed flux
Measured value 17.1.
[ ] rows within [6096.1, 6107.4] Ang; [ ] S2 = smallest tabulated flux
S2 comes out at 16.3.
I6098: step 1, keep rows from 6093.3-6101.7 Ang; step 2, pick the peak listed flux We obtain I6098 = 16.5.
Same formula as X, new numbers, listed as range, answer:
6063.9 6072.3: 16.7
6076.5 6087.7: 17.2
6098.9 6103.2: 16.4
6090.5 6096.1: 16.8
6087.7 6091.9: 17.1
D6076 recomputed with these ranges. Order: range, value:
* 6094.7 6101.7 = 16.3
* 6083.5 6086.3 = 17.2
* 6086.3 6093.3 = 16.9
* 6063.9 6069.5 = 16.6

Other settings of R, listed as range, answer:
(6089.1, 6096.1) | 16.4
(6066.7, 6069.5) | 16.6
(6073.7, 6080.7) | 16.8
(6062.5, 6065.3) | 16.7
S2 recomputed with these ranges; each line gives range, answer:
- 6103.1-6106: 16.5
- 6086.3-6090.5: 16.9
